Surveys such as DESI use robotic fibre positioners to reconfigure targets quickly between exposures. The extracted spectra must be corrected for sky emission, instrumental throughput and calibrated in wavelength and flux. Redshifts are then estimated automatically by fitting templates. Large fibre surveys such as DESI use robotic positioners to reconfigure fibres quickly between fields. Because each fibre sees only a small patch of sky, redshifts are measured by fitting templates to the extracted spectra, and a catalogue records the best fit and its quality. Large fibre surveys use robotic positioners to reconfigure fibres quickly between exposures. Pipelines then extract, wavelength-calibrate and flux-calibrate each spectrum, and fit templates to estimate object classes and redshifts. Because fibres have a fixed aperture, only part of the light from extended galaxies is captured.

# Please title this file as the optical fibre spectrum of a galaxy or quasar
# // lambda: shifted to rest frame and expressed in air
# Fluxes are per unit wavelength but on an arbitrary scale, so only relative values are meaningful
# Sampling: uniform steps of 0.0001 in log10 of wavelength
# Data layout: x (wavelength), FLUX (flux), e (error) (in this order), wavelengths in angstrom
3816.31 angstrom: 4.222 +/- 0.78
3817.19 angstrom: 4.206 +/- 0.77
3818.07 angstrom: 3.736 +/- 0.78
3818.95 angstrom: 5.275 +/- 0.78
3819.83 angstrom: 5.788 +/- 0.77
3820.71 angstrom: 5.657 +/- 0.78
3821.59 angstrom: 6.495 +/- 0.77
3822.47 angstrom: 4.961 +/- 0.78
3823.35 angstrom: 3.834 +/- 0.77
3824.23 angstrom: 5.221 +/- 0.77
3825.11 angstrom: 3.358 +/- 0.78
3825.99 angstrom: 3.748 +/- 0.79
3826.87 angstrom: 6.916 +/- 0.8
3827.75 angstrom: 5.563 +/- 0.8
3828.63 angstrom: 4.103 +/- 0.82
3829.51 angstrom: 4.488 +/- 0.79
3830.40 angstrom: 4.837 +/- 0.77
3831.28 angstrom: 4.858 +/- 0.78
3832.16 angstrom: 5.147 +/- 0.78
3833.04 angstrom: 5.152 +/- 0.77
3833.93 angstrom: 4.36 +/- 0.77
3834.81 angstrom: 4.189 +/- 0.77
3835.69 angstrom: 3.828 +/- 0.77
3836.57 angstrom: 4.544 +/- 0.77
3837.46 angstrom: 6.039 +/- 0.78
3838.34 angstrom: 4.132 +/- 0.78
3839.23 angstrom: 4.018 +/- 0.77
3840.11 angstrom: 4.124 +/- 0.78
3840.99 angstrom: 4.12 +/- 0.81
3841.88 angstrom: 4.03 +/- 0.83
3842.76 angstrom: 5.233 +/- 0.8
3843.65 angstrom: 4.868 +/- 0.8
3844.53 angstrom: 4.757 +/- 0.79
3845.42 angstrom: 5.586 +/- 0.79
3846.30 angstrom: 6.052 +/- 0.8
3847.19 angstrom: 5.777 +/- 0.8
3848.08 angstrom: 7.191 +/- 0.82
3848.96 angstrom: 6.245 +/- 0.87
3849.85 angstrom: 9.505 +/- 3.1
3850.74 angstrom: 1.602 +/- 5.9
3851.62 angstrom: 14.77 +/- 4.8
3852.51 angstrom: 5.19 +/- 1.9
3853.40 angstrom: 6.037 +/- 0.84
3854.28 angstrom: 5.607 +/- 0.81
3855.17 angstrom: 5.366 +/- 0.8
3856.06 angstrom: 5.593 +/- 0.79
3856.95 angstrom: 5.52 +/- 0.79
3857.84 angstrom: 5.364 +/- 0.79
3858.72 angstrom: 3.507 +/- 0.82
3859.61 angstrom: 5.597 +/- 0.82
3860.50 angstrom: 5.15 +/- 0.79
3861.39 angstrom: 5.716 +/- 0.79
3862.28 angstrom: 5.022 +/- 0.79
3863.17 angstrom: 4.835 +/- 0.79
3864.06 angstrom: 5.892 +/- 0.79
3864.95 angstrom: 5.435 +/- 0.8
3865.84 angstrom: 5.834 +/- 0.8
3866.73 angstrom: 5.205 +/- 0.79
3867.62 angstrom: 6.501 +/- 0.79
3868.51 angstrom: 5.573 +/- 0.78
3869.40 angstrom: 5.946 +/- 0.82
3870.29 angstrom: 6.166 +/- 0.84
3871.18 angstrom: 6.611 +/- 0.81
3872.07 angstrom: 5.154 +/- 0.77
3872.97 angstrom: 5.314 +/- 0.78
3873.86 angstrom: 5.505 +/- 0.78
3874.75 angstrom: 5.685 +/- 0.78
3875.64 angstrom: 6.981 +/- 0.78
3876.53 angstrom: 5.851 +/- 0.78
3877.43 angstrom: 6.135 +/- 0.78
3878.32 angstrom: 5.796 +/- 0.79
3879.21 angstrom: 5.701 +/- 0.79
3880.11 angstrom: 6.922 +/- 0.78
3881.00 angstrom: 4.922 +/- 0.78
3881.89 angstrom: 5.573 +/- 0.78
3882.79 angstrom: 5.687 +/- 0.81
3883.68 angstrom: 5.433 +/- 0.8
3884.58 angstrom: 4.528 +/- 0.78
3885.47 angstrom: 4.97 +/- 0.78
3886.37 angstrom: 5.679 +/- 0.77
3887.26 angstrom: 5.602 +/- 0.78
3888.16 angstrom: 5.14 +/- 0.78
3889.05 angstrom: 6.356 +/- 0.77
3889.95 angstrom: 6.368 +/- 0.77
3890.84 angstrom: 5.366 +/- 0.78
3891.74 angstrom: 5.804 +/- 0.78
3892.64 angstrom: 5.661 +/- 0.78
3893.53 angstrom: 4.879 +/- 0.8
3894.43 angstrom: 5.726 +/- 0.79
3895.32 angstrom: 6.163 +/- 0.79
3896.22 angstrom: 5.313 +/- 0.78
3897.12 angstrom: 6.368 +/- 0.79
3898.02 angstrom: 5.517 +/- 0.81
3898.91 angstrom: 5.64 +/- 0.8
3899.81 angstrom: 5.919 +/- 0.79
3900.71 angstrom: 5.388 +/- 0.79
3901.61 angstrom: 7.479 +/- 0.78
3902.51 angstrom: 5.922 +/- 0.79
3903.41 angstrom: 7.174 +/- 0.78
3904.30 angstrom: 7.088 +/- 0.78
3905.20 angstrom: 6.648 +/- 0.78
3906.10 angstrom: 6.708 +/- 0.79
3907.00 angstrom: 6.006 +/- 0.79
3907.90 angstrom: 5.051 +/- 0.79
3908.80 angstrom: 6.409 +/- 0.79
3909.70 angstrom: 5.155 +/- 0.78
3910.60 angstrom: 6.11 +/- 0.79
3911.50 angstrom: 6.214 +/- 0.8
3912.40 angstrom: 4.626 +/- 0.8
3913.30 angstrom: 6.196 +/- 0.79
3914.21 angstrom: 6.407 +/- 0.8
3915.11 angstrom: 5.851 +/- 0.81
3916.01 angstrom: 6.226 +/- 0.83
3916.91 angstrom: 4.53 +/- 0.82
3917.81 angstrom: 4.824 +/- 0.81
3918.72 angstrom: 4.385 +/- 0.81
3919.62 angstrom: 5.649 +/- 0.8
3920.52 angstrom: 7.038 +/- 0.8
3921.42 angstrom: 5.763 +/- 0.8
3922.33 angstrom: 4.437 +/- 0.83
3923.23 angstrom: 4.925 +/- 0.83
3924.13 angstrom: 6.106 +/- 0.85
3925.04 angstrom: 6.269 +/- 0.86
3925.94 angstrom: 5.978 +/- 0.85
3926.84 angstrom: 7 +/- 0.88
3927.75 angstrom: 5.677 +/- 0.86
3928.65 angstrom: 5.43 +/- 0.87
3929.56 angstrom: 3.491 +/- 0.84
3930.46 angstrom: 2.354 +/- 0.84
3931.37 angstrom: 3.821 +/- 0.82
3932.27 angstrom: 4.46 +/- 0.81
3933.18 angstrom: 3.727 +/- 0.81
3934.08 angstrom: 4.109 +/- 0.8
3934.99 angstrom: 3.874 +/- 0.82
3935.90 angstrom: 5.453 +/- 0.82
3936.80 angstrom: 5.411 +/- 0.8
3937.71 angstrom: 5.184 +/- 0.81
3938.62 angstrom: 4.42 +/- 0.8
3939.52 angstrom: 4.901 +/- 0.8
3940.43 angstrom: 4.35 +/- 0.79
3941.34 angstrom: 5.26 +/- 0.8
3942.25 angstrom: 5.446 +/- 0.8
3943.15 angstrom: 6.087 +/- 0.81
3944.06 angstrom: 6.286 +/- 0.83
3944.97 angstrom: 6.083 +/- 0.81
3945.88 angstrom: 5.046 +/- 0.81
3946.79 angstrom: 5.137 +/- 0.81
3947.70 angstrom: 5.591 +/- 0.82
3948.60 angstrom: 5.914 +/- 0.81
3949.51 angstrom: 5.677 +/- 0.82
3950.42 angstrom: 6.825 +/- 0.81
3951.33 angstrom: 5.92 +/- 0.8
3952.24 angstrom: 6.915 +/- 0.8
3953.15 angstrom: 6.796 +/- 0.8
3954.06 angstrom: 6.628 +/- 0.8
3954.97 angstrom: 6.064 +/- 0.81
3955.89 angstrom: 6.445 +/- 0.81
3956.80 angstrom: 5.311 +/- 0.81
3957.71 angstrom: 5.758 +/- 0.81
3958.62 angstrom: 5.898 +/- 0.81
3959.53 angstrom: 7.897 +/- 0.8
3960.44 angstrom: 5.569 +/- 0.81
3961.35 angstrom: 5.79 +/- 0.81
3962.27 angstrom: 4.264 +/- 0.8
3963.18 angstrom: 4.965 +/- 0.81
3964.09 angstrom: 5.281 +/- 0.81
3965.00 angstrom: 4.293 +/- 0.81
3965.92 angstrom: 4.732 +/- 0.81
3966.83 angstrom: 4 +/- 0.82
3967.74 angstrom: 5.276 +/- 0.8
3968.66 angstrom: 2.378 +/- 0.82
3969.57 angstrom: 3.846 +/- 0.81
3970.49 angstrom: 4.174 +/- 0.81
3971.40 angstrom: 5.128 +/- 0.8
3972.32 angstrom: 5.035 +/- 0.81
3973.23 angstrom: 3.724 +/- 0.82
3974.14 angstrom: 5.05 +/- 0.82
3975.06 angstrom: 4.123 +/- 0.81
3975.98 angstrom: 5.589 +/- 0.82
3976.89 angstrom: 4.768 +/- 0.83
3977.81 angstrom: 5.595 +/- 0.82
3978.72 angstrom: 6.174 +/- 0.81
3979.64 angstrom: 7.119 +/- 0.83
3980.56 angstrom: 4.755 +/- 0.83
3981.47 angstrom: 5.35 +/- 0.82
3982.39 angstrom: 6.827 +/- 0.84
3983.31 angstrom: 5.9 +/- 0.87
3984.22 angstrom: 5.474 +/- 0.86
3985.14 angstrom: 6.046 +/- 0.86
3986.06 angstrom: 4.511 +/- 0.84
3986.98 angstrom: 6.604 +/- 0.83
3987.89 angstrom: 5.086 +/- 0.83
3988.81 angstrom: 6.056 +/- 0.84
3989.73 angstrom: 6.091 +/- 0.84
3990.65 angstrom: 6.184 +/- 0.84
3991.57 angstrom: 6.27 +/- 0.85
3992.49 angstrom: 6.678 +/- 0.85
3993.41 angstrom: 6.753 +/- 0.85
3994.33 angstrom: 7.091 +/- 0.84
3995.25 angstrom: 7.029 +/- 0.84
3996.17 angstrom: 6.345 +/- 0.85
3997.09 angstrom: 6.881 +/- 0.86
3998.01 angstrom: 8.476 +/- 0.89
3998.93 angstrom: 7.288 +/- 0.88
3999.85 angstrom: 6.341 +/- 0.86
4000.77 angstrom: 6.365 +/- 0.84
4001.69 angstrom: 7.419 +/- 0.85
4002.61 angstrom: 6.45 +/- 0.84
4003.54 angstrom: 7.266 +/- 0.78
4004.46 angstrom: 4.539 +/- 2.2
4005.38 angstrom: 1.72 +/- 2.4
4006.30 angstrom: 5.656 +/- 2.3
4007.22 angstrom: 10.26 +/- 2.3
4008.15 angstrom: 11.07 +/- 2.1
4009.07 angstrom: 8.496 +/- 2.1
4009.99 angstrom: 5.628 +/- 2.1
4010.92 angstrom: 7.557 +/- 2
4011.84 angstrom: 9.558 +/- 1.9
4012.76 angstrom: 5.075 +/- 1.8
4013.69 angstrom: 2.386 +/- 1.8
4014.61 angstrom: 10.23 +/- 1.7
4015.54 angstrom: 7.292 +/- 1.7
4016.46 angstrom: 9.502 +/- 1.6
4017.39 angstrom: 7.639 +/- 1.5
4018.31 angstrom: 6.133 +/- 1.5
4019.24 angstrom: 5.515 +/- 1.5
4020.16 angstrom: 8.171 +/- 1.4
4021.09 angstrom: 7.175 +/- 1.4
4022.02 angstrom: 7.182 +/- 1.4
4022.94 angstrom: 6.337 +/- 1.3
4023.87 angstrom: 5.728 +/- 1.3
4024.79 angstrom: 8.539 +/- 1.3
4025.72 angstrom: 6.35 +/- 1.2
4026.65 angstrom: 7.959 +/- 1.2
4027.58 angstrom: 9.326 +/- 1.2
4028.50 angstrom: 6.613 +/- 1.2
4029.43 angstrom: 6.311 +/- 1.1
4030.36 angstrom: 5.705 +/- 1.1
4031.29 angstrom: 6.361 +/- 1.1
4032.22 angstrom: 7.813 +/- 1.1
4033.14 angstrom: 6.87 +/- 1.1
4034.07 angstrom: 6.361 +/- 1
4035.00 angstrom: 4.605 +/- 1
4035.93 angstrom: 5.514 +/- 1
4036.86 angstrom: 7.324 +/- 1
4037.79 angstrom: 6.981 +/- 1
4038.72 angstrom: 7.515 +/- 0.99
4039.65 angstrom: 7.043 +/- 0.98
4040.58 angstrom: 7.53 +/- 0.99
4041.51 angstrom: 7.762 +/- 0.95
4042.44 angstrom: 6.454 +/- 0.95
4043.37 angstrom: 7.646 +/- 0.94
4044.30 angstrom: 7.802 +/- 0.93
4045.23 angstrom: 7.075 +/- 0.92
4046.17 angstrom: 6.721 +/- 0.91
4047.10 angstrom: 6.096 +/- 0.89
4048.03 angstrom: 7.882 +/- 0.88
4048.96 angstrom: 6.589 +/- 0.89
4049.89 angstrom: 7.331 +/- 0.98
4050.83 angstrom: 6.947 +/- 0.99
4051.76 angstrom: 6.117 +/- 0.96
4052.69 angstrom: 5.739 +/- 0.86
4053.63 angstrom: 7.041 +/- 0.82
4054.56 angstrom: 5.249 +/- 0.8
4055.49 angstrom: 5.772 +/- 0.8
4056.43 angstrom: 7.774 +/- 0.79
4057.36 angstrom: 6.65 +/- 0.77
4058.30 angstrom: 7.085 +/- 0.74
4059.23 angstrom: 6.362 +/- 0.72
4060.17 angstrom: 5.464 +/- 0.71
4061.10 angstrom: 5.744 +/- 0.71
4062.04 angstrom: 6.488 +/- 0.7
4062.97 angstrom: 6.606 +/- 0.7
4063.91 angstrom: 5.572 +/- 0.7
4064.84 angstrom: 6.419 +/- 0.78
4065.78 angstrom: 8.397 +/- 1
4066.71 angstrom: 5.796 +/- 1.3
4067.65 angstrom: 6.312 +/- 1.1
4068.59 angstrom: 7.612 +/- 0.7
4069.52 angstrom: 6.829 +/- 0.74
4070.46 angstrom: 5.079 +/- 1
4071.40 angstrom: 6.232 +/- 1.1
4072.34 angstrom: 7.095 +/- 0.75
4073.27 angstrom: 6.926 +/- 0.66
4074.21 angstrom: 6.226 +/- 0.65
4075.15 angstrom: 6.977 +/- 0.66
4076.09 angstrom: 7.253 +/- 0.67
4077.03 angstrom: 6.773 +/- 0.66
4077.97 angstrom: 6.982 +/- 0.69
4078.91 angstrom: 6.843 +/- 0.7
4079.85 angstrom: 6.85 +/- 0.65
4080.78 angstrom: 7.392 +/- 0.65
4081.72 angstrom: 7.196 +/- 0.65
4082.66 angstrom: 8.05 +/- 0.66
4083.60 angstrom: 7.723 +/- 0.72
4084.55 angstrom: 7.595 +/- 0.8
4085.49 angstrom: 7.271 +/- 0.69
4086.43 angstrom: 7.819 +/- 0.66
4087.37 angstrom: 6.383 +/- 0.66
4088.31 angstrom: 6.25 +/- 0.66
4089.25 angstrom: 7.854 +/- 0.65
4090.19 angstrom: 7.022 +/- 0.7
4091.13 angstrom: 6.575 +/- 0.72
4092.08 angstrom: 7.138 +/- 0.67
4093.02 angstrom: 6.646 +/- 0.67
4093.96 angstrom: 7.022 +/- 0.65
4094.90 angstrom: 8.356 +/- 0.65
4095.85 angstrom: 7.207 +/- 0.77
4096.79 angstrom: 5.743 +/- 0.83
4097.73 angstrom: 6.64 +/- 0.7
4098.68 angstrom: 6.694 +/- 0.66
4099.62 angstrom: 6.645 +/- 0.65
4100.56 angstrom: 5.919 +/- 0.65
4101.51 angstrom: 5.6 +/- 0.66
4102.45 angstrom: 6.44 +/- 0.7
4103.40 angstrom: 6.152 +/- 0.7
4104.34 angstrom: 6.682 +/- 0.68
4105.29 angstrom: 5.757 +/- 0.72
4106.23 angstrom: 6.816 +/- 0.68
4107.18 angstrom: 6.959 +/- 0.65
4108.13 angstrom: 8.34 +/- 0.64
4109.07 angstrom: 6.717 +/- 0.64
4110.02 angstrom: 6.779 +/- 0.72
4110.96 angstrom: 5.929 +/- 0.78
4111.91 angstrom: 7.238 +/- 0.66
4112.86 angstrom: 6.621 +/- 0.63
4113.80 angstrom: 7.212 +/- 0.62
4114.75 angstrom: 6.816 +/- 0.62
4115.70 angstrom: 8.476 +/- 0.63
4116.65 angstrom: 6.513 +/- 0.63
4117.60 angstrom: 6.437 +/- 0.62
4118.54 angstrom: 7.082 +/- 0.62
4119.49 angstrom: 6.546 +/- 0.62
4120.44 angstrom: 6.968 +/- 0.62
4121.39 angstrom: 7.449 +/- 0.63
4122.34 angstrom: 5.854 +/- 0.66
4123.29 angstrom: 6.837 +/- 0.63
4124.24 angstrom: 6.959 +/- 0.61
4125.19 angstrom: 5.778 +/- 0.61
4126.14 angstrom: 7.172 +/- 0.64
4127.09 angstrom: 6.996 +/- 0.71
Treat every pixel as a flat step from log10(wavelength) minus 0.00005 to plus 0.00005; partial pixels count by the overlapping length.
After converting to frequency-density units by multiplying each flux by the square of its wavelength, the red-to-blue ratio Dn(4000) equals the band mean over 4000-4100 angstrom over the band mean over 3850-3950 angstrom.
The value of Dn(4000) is 1.32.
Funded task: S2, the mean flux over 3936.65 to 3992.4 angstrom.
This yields 5.47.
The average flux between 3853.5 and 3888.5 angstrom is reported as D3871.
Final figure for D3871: 5.57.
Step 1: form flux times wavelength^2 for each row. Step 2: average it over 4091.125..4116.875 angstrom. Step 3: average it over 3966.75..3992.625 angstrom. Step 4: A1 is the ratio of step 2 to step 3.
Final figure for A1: 1.36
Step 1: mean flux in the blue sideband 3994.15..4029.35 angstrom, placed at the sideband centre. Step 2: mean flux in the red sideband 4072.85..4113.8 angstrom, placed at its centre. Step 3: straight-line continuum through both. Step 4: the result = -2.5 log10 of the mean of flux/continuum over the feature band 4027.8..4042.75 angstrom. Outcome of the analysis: 0.05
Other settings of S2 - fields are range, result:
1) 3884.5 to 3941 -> 5.48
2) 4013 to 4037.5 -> 6.86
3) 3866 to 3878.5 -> 5.89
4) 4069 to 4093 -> 6.97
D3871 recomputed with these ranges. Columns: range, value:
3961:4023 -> 6.09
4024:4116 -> 6.82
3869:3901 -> 5.72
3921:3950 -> 5.12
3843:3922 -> 5.82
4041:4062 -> 6.69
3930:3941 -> 4.35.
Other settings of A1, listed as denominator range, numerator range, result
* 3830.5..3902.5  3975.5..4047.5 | 1.29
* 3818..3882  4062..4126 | 1.42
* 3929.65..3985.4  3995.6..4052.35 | 1.37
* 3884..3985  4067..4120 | 1.36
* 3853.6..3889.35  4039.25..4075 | 1.31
